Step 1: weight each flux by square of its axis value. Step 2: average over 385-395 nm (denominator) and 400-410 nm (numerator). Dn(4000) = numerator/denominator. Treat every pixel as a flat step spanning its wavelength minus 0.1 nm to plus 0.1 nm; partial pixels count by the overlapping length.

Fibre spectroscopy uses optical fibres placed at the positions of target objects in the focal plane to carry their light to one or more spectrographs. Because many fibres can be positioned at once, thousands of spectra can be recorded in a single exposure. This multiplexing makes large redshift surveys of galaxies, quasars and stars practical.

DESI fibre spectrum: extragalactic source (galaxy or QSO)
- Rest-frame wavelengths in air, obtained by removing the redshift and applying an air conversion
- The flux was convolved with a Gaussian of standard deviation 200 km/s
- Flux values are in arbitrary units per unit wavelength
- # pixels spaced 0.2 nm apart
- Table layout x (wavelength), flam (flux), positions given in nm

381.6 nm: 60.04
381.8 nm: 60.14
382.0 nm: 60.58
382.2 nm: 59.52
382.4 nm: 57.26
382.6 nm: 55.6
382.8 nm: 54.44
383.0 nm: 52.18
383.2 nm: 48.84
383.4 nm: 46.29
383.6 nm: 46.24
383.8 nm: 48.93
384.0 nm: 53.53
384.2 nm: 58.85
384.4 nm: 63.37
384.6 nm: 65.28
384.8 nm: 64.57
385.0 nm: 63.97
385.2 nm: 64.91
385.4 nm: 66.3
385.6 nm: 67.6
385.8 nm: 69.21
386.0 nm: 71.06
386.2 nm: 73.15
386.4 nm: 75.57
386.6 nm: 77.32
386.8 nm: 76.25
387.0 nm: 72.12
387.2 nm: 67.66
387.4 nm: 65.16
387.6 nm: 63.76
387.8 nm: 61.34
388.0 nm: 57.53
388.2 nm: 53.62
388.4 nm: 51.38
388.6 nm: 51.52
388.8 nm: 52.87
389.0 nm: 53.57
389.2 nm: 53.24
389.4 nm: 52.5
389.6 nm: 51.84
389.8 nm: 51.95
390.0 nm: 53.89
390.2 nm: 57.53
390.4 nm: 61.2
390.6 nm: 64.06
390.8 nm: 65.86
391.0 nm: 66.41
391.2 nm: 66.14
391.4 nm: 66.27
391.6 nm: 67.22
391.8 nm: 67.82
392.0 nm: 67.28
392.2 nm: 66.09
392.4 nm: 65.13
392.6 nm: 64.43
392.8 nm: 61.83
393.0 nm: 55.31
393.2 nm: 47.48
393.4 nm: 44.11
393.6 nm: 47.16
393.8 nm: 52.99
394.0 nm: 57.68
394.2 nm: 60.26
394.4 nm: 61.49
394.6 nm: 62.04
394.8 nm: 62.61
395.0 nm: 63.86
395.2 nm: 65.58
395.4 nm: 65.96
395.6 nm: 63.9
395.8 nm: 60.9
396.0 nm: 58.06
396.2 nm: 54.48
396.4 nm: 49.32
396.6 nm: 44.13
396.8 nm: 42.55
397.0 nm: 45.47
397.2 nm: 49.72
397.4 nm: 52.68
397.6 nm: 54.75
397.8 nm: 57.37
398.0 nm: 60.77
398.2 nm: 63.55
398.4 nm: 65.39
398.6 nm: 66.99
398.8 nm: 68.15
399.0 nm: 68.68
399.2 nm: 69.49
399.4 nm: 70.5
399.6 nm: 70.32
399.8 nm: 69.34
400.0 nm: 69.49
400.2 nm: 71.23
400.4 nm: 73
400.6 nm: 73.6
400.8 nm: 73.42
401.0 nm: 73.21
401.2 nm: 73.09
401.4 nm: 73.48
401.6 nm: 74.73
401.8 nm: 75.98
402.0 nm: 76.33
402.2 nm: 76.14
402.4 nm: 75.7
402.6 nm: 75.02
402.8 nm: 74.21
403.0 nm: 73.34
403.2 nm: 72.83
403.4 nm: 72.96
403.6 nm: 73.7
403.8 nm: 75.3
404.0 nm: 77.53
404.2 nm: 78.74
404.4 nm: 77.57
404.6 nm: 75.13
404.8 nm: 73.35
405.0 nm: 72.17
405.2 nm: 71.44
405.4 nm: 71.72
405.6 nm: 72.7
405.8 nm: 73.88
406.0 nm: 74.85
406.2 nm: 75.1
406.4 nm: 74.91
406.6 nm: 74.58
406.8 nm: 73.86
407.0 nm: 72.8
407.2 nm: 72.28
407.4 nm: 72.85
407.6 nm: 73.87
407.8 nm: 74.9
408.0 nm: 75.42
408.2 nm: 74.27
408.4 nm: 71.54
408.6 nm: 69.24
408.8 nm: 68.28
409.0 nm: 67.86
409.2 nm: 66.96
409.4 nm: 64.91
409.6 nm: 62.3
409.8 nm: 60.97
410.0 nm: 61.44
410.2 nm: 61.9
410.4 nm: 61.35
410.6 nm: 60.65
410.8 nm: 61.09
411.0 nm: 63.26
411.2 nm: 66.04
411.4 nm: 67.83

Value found 1.3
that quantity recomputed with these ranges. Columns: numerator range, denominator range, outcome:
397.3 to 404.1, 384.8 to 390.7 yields 1.21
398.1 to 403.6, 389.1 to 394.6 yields 1.27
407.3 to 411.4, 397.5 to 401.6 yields 1.03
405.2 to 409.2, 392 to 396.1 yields 1.30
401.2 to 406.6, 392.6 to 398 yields 1.40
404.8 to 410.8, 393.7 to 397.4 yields 1.31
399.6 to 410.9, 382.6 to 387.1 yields 1.27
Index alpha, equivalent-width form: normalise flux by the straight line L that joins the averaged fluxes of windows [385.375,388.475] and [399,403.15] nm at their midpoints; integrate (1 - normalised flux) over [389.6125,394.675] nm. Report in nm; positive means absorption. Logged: 0.68 nm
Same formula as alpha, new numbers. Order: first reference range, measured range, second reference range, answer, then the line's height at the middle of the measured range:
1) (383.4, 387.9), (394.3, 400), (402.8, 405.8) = 0.82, 70.6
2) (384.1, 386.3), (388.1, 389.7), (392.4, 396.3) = 0.27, 63.1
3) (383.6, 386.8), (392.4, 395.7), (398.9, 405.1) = 0.52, 69.6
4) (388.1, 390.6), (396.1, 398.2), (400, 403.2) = 0.48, 66.8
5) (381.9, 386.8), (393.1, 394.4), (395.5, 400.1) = 0.17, 60.3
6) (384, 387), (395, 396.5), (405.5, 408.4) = 0.23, 70.8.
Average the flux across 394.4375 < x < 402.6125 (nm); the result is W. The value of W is 64.8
